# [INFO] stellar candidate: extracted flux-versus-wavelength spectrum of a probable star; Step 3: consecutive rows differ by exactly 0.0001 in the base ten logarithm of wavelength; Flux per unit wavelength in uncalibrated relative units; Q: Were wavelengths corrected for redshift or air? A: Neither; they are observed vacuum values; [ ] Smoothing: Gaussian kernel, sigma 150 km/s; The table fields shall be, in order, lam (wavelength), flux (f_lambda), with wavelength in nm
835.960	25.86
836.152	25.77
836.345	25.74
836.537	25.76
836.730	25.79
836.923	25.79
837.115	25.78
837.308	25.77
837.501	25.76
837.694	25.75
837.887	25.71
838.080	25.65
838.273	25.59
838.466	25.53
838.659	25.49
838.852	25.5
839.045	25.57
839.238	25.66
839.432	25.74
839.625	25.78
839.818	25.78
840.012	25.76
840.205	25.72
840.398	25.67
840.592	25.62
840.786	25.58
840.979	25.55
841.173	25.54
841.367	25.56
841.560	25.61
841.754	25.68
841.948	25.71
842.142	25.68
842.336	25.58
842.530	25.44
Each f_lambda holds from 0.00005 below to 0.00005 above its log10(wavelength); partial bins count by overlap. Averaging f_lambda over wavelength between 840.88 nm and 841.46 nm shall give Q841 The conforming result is 25.5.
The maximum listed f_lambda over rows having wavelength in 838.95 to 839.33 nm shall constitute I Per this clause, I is 25.66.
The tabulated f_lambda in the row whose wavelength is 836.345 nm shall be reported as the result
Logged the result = 25.74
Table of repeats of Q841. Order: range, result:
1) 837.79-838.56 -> 25.6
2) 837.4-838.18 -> 25.7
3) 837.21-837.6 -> 25.7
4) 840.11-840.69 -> 25.7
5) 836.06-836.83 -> 25.7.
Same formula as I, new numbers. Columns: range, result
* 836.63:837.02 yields 25.79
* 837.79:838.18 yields 25.71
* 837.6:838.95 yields 25.75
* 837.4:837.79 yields 25.76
